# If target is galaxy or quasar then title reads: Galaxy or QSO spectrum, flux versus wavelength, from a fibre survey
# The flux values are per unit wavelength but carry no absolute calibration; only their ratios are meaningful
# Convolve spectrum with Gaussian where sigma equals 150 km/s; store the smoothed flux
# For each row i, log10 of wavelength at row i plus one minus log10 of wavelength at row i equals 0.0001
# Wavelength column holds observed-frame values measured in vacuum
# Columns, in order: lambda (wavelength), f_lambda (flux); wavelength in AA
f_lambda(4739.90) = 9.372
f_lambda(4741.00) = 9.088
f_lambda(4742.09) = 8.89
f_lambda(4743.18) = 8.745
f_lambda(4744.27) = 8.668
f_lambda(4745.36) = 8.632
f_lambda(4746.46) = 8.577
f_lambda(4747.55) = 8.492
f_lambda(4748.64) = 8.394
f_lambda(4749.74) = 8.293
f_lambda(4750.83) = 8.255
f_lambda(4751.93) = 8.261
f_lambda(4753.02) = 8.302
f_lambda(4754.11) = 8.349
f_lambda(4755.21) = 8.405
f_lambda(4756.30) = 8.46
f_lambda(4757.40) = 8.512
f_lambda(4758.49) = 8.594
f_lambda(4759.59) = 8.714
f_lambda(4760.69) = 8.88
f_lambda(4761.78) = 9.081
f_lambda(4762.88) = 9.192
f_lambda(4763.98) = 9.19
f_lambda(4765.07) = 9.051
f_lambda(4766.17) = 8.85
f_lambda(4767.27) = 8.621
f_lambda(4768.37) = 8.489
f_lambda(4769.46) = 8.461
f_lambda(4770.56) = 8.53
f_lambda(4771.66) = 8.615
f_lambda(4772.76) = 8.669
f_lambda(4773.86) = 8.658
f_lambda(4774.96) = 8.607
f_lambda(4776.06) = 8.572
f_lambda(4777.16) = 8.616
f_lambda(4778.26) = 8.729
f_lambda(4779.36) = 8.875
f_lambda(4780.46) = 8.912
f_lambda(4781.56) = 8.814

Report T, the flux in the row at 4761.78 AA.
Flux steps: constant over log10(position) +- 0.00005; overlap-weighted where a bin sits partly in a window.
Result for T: 9.081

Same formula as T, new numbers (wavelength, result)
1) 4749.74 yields 8.293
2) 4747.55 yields 8.492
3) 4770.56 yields 8.53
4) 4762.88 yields 9.192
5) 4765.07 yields 9.051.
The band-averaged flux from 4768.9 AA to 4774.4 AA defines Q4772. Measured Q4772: 8.59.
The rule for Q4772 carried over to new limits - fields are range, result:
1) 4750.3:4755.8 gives 8.32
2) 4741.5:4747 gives 8.71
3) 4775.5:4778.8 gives 8.64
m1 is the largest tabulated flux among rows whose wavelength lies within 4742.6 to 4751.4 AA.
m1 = 8.745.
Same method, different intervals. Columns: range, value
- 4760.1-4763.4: 9.192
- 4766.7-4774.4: 8.669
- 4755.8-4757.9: 8.512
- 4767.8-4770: 8.489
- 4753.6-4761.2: 8.88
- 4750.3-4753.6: 8.302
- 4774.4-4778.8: 8.729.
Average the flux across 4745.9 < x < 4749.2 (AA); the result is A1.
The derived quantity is 8.47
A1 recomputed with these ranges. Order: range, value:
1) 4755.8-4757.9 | 8.47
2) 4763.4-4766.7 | 9.04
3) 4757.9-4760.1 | 8.66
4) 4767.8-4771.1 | 8.5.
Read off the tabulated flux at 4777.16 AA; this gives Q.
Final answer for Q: 8.616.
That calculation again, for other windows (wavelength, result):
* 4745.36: 8.632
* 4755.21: 8.405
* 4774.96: 8.607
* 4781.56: 8.814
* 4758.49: 8.594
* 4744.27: 8.668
